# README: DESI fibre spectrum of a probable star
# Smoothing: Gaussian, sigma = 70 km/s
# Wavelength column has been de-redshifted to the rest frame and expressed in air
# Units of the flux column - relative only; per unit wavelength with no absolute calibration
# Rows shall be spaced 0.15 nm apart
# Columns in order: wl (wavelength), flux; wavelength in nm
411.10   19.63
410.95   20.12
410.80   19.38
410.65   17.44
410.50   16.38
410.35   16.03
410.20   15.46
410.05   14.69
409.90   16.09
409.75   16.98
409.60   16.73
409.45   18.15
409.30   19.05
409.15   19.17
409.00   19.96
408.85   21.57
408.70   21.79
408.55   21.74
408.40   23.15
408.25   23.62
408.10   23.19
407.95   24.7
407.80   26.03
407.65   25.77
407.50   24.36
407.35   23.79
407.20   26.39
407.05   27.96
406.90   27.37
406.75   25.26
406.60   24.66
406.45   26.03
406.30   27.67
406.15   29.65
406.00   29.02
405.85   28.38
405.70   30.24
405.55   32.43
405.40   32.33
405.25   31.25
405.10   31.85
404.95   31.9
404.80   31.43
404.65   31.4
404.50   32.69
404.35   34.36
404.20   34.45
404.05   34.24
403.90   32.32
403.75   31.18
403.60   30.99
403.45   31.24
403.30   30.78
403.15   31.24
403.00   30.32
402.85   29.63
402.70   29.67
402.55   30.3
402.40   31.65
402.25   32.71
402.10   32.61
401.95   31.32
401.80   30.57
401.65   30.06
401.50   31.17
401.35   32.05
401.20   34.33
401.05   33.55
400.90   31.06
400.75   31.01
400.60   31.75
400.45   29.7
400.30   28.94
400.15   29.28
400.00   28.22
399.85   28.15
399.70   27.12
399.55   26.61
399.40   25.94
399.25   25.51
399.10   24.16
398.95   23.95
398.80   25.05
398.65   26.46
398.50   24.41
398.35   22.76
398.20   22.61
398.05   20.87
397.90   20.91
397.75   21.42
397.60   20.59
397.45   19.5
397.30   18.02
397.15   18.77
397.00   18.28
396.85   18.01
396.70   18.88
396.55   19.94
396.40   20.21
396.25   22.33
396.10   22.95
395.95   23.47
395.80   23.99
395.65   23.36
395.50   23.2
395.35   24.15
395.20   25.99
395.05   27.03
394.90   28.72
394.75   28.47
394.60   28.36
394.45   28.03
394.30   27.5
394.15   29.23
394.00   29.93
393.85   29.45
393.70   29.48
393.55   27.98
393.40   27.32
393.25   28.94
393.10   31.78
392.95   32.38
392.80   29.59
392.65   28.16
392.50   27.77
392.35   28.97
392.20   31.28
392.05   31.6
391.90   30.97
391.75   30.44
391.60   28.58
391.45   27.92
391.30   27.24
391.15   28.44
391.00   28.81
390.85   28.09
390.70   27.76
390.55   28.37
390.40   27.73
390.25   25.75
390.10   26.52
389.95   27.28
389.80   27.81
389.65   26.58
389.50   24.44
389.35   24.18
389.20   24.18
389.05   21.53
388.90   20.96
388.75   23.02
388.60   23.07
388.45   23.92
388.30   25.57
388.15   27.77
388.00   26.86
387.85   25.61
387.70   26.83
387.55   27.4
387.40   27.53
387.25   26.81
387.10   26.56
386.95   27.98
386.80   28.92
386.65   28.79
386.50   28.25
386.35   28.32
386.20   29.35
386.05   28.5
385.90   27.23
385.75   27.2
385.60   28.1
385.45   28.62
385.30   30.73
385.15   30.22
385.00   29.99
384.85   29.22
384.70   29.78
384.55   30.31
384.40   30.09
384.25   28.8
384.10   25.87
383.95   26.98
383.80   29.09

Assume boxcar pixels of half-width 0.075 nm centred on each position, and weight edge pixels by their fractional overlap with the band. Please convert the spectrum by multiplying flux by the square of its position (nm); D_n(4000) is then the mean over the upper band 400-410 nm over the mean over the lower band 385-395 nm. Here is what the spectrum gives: 1.1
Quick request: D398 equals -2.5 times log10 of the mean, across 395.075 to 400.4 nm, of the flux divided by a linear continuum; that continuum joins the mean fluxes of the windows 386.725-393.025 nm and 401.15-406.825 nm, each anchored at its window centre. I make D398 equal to 0.25 mag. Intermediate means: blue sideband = 27.2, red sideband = 30.9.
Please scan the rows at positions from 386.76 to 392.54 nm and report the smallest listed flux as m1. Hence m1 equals 20.96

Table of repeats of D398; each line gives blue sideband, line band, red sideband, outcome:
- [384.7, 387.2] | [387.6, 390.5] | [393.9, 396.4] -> 0.10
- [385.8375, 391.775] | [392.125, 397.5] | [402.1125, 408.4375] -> 0.08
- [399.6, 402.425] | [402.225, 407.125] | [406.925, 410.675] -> -0.17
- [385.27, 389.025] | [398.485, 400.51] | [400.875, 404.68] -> 0.15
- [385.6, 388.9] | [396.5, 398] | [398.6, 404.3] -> 0.44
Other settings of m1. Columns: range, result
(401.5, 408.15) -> 23.19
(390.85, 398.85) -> 18.01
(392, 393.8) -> 27.32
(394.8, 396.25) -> 22.33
